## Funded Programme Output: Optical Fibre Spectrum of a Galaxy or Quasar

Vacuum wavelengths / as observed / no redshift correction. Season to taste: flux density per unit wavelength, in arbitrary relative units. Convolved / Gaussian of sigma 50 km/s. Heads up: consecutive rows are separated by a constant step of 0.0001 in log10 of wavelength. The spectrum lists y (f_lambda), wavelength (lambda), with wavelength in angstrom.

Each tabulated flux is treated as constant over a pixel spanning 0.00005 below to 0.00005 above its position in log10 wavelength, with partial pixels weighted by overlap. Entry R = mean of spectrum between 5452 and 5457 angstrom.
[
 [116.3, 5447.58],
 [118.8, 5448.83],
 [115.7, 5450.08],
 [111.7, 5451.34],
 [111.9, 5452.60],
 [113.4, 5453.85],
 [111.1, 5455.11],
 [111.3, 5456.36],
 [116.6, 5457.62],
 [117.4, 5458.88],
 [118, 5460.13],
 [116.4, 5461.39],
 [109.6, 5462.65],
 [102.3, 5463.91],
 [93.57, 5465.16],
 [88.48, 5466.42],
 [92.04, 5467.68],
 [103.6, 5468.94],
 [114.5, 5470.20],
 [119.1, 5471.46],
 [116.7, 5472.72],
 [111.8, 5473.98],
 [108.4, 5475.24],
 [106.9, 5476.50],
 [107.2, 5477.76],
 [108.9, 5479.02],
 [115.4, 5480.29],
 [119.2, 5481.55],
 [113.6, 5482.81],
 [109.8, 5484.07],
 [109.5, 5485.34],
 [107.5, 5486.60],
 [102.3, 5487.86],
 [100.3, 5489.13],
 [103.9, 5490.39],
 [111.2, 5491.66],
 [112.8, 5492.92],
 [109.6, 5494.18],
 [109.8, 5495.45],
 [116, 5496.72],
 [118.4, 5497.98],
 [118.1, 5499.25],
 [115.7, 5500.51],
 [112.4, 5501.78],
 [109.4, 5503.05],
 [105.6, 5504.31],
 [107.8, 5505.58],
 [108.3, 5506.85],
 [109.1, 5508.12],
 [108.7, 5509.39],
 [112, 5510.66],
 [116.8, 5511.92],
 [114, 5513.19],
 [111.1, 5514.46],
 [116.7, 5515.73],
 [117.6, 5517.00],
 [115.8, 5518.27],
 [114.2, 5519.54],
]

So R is 112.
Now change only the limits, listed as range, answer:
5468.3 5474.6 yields 113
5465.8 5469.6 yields 94.8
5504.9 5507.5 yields 108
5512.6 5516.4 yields 114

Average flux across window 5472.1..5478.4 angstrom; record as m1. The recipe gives 110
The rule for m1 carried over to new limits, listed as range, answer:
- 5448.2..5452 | 115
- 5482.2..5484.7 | 112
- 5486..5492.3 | 105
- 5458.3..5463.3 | 115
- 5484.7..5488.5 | 106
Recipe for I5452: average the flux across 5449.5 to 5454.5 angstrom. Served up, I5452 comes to 113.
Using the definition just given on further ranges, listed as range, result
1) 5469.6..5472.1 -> 117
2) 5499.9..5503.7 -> 112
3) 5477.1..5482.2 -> 113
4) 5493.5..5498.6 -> 113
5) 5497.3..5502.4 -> 116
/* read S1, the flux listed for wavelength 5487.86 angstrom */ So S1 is 102.3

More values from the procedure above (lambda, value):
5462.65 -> 109.6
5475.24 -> 108.4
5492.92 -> 112.8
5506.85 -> 108.3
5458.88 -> 117.4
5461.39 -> 116.4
